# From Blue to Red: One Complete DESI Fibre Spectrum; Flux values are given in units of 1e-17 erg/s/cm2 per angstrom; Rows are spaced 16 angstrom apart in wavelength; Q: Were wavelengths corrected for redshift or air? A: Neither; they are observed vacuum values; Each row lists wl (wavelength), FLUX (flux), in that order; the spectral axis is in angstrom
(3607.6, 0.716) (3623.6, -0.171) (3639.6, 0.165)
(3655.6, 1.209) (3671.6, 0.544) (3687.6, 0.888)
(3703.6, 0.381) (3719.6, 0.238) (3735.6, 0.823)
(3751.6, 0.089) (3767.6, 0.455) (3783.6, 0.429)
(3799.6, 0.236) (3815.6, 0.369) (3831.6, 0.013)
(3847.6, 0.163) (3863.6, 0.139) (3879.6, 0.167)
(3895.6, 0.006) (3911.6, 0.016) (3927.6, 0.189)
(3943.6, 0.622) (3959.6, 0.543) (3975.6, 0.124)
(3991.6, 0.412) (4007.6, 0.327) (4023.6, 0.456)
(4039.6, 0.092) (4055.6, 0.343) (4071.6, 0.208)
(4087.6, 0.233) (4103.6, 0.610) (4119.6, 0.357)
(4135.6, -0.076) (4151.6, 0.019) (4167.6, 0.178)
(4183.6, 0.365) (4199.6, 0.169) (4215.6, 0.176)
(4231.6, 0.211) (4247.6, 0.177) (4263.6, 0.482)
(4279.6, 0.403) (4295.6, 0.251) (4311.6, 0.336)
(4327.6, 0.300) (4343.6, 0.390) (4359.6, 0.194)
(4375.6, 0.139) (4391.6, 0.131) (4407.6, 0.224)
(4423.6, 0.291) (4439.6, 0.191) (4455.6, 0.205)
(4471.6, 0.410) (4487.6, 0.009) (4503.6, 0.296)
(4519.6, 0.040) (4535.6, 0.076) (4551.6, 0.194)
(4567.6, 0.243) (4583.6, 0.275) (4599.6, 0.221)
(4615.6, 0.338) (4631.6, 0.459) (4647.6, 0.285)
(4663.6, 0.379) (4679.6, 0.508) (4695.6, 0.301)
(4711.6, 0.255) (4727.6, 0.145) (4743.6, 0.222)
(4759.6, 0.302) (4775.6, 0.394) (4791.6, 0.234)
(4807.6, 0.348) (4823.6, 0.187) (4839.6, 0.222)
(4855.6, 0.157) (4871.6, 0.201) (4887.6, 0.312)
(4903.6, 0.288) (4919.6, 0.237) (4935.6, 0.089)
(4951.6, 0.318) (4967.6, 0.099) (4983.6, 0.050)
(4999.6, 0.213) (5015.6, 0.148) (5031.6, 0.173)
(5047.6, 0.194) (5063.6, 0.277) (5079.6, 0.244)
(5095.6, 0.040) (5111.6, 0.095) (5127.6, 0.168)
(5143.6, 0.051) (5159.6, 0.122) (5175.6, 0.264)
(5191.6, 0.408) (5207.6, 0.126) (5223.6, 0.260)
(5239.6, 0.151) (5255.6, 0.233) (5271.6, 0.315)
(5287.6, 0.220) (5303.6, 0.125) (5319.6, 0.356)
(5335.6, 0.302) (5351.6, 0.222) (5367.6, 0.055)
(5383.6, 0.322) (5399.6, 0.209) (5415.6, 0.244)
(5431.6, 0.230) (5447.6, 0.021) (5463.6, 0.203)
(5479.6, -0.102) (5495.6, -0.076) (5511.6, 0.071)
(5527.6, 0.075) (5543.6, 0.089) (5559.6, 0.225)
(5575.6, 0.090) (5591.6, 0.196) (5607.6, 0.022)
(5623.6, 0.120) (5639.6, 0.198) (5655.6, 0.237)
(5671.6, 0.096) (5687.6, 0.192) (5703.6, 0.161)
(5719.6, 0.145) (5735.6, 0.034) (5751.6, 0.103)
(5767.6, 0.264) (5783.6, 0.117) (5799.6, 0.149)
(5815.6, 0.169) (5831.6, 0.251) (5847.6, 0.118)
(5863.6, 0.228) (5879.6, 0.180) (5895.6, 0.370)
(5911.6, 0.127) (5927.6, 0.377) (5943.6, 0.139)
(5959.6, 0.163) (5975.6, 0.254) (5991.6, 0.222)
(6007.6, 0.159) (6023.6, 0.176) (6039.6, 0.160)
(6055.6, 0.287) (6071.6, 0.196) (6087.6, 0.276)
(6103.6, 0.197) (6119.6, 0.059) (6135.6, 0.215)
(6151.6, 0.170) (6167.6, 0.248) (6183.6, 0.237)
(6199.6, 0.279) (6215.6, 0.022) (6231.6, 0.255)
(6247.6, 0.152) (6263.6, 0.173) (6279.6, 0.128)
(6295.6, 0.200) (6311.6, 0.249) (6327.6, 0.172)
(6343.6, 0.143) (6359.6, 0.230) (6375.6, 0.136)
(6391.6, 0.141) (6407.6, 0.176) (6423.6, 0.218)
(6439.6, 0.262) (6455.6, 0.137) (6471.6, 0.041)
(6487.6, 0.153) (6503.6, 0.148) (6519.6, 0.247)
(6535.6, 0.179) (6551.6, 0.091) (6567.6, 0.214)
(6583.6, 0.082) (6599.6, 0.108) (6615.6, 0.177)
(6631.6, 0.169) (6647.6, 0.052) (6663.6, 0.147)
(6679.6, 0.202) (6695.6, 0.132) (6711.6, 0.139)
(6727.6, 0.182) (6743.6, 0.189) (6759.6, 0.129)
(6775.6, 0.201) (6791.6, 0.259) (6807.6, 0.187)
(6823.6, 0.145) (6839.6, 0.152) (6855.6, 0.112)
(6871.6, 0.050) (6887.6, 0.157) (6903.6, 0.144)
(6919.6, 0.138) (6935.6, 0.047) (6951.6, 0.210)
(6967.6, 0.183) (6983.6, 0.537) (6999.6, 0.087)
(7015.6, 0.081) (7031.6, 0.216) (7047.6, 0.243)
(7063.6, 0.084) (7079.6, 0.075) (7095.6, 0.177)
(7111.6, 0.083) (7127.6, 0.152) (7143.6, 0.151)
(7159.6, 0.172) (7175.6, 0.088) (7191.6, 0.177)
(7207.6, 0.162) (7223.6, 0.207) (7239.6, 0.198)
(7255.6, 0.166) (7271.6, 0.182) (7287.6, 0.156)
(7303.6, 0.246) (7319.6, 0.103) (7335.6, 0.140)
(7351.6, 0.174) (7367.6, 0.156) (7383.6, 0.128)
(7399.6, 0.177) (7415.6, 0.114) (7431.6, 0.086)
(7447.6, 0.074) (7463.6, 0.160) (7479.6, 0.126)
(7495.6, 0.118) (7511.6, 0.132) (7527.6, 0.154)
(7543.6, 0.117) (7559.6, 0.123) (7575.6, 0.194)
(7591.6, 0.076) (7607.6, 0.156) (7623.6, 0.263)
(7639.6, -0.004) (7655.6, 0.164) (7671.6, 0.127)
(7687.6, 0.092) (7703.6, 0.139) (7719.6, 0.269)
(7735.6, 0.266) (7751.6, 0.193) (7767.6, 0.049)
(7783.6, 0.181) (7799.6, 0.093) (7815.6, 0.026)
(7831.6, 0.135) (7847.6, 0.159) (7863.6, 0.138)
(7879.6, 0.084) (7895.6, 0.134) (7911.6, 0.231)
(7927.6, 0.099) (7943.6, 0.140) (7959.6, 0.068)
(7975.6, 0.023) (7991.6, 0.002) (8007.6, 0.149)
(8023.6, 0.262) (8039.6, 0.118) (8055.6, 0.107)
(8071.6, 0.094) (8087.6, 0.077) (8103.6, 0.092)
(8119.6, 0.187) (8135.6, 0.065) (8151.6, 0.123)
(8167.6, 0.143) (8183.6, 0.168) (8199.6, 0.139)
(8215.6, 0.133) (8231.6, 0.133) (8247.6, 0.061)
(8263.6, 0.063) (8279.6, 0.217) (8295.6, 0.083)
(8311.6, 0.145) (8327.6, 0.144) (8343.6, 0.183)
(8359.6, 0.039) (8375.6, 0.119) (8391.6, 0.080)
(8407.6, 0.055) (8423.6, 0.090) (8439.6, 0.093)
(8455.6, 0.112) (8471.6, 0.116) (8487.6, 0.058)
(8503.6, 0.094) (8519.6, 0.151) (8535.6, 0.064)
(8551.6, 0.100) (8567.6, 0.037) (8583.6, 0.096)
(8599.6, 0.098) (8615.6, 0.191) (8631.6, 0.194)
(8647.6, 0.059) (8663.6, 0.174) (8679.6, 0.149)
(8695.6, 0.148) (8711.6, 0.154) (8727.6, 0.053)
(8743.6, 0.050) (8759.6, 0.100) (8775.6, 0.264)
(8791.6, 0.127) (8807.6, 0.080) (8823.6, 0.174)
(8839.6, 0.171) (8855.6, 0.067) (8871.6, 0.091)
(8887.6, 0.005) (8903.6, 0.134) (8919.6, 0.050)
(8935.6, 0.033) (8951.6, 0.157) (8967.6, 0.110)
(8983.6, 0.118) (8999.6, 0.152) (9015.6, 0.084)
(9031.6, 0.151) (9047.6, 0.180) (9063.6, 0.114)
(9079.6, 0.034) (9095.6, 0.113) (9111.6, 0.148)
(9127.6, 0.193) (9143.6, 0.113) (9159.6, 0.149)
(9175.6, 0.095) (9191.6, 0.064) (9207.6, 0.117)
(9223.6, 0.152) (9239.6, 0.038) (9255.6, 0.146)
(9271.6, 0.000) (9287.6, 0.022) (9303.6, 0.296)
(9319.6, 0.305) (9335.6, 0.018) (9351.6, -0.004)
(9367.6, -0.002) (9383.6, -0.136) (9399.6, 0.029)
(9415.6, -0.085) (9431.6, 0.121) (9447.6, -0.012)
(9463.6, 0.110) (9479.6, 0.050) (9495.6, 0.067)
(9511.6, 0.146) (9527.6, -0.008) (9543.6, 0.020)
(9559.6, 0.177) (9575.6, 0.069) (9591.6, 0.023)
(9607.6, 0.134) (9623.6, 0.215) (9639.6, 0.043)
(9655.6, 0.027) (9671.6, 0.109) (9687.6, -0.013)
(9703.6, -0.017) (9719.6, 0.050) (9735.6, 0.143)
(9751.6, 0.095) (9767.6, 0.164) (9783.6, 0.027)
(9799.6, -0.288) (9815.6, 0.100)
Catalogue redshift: 0.063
